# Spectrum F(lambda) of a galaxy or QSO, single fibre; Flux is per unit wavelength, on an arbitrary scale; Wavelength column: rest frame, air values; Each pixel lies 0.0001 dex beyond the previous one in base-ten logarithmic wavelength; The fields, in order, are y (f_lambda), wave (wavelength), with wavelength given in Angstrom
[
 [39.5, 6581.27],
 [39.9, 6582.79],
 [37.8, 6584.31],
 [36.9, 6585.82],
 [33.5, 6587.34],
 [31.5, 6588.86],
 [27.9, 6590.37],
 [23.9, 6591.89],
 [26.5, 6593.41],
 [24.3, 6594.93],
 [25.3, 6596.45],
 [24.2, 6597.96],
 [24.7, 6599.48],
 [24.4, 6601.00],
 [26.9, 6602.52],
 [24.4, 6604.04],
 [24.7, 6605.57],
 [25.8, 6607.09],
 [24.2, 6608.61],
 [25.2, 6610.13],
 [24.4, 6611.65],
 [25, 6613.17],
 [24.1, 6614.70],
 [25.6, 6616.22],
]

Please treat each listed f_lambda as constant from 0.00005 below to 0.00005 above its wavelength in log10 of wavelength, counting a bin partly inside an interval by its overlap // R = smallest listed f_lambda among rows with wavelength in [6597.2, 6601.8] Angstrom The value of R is 24.2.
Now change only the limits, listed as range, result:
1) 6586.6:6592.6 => 23.9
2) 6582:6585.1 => 37.8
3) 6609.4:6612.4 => 24.4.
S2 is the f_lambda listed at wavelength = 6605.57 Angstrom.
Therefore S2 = 24.7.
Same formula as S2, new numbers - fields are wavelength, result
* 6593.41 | 26.5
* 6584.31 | 37.8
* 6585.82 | 36.9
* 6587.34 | 33.5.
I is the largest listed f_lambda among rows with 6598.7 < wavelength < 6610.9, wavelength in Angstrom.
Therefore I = 26.9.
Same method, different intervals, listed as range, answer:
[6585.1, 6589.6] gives 36.9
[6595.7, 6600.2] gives 25.3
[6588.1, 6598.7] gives 31.5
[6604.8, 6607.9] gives 25.8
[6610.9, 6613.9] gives 25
